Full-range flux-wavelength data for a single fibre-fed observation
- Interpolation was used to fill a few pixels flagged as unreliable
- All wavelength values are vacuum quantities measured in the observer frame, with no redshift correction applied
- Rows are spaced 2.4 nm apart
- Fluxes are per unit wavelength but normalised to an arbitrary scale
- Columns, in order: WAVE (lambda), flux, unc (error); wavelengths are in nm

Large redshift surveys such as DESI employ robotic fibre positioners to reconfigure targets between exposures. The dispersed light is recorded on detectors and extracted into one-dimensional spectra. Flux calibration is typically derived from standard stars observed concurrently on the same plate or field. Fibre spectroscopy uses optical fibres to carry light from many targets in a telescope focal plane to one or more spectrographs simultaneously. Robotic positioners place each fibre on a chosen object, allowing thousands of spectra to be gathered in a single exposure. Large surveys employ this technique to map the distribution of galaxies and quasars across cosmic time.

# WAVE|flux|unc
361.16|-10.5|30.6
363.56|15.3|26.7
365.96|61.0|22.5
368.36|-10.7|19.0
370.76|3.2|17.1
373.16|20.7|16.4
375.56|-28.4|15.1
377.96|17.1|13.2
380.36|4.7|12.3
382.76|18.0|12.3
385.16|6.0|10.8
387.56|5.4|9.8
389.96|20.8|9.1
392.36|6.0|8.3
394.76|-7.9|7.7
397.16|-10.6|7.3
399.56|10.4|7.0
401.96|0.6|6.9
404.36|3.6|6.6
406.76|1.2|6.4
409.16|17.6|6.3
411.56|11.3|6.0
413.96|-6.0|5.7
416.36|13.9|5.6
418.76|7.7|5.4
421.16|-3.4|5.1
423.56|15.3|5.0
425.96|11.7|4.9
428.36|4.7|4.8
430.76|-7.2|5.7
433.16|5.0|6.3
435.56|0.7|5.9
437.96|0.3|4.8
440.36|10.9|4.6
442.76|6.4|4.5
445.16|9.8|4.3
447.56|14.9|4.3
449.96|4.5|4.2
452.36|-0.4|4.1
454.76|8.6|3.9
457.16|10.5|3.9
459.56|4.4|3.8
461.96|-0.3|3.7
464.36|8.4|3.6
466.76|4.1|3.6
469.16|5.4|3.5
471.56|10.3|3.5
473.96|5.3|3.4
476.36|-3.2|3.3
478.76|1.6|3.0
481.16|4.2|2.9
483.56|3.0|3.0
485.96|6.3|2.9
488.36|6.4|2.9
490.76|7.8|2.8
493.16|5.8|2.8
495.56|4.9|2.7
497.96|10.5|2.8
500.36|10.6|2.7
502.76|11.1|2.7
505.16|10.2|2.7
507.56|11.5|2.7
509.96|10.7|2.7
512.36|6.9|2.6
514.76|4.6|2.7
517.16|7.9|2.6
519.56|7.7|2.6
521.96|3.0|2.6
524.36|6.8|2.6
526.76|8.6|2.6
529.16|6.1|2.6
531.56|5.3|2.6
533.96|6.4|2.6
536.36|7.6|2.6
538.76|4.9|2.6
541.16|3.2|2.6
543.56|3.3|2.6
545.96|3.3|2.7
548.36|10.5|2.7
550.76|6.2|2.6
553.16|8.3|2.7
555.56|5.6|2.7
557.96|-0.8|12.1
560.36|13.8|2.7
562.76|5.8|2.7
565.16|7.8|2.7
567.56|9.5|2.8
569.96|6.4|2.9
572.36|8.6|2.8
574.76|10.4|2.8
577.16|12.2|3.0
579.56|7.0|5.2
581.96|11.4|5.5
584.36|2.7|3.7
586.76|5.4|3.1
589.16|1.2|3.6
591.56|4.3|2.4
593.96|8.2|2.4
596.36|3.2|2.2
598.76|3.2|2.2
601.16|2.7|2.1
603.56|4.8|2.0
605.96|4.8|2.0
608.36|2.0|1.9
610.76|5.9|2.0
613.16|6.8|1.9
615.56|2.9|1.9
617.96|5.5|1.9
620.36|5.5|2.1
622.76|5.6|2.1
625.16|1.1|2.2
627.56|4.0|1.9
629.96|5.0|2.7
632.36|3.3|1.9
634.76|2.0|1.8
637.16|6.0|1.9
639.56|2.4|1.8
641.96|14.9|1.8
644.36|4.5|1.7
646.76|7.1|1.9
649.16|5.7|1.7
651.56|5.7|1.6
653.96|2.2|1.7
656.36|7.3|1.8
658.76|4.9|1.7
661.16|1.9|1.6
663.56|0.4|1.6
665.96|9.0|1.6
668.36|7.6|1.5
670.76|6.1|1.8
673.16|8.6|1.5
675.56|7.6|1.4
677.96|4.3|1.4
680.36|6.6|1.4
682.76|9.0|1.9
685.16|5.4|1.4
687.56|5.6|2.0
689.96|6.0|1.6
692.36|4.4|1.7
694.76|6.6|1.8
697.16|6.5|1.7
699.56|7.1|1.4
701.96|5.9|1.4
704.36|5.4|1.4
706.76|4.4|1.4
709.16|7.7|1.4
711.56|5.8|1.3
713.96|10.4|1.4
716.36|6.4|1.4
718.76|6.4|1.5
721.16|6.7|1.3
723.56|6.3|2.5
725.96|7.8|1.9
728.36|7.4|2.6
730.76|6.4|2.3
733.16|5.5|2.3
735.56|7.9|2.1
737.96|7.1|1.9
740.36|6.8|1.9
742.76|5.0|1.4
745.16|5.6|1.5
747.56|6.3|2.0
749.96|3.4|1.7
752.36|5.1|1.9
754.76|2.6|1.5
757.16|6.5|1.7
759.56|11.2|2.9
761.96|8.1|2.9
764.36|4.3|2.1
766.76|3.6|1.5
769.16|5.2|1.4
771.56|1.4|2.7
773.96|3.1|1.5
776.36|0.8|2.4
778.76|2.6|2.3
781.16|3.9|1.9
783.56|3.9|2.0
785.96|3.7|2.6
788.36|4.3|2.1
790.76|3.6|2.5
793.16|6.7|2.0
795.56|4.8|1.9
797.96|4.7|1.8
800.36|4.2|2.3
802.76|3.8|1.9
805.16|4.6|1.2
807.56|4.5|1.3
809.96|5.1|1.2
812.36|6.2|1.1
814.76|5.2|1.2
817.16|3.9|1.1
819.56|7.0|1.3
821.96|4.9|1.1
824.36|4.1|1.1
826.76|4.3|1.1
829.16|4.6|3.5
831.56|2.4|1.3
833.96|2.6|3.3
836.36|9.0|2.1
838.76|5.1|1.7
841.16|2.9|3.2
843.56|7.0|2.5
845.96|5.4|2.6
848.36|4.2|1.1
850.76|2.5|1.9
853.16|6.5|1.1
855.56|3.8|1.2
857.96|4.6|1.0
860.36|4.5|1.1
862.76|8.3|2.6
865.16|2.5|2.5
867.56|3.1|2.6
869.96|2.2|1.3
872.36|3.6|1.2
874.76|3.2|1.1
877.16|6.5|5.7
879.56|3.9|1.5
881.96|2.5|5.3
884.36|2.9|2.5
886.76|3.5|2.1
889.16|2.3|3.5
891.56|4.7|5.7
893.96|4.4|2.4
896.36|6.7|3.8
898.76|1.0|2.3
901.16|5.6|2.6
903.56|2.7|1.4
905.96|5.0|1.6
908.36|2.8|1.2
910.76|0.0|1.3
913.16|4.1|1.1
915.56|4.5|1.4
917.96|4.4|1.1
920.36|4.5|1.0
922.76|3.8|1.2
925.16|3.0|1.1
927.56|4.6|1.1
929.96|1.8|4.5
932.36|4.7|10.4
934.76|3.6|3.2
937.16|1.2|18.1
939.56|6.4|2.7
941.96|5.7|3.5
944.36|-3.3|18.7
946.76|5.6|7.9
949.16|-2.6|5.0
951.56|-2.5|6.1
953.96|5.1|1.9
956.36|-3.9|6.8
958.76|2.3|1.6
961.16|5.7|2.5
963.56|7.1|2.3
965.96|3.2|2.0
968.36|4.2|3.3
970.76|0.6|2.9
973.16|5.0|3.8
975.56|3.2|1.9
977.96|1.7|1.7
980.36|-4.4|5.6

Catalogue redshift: 0.72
